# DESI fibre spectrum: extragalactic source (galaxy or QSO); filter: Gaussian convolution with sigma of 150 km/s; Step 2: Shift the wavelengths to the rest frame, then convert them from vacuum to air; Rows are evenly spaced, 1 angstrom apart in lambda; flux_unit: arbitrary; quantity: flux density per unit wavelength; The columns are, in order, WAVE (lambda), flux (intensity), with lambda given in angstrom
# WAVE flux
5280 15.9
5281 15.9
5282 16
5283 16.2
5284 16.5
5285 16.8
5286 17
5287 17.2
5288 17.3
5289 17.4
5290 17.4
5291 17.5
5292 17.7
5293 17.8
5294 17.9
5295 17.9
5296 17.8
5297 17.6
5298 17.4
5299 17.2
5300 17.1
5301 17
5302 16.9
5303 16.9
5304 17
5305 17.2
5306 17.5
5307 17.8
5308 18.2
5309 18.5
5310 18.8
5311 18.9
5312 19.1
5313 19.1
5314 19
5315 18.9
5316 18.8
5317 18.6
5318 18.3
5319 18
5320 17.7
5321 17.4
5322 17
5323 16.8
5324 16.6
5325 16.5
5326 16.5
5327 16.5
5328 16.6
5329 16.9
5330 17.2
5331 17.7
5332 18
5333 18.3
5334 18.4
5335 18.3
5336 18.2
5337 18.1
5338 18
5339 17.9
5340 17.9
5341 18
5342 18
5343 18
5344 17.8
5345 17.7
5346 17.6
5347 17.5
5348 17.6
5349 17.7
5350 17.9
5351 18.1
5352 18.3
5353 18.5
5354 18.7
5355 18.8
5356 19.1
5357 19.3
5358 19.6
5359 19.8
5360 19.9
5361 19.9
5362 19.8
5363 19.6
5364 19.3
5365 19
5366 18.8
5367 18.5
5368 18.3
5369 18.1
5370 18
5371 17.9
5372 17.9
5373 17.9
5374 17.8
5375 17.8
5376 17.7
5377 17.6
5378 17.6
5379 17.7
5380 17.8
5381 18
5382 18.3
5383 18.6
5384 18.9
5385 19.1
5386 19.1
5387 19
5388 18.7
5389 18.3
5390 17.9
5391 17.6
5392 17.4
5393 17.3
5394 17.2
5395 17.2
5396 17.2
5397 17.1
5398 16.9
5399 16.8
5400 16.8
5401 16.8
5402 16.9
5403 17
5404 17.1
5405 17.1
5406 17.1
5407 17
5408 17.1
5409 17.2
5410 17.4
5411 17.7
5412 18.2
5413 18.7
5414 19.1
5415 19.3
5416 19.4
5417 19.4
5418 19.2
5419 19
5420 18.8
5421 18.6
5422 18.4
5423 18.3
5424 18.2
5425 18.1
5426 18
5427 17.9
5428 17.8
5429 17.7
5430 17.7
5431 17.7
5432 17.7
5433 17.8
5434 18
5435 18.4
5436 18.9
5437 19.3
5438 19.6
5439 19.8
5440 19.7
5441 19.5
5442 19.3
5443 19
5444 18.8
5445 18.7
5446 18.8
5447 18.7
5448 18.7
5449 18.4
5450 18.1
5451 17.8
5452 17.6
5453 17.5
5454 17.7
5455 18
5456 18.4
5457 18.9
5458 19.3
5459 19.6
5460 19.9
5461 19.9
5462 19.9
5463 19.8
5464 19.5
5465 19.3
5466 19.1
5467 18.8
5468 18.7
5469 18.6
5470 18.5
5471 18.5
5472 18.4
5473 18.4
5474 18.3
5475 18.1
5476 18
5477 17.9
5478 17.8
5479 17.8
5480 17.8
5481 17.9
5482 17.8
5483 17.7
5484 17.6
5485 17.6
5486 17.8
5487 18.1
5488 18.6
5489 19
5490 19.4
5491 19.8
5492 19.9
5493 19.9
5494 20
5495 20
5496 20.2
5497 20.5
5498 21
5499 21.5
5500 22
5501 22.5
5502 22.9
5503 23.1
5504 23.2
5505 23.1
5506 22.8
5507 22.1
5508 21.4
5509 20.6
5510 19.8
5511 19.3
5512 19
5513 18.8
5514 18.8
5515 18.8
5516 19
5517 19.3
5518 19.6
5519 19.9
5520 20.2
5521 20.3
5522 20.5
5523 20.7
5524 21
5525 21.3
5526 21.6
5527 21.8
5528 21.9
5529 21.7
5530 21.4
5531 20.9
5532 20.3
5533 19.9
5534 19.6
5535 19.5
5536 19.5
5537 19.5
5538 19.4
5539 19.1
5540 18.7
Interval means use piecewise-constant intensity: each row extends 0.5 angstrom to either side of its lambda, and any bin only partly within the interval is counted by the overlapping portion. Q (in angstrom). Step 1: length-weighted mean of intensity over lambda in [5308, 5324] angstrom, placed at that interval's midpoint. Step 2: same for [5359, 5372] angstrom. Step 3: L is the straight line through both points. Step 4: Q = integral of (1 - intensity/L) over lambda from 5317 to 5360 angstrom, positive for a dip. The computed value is 1.5 angstrom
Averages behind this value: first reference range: 18.3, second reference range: 18.9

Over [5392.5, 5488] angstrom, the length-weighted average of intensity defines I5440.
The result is 18.3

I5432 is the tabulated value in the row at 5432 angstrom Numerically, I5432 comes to 17.7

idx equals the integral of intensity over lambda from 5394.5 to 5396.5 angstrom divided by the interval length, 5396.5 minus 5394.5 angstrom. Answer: 17.2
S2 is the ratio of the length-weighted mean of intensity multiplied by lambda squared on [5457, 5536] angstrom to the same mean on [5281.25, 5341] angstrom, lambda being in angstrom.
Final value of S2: 1.20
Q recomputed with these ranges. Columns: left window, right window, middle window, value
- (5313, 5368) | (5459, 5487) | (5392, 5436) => 1.3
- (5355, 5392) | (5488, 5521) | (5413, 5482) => 3.7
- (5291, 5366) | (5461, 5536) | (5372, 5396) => 0.8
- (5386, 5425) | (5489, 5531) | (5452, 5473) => 0.6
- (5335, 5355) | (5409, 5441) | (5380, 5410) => 1.2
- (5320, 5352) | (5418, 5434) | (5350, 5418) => -1.1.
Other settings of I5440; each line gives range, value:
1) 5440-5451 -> 18.8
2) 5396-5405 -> 17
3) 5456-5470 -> 19.3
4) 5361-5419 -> 18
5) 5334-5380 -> 18.3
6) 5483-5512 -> 20.4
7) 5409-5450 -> 18.6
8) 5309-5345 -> 17.9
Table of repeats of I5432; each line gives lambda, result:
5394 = 17.2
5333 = 18.3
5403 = 17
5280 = 15.9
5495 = 20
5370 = 18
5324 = 16.6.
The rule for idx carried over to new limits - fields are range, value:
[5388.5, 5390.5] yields 18.1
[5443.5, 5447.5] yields 18.8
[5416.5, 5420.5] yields 19.1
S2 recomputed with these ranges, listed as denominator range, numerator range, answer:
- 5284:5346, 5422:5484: 1.10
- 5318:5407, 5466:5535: 1.16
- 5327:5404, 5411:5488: 1.06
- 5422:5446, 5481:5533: 1.13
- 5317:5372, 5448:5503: 1.10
